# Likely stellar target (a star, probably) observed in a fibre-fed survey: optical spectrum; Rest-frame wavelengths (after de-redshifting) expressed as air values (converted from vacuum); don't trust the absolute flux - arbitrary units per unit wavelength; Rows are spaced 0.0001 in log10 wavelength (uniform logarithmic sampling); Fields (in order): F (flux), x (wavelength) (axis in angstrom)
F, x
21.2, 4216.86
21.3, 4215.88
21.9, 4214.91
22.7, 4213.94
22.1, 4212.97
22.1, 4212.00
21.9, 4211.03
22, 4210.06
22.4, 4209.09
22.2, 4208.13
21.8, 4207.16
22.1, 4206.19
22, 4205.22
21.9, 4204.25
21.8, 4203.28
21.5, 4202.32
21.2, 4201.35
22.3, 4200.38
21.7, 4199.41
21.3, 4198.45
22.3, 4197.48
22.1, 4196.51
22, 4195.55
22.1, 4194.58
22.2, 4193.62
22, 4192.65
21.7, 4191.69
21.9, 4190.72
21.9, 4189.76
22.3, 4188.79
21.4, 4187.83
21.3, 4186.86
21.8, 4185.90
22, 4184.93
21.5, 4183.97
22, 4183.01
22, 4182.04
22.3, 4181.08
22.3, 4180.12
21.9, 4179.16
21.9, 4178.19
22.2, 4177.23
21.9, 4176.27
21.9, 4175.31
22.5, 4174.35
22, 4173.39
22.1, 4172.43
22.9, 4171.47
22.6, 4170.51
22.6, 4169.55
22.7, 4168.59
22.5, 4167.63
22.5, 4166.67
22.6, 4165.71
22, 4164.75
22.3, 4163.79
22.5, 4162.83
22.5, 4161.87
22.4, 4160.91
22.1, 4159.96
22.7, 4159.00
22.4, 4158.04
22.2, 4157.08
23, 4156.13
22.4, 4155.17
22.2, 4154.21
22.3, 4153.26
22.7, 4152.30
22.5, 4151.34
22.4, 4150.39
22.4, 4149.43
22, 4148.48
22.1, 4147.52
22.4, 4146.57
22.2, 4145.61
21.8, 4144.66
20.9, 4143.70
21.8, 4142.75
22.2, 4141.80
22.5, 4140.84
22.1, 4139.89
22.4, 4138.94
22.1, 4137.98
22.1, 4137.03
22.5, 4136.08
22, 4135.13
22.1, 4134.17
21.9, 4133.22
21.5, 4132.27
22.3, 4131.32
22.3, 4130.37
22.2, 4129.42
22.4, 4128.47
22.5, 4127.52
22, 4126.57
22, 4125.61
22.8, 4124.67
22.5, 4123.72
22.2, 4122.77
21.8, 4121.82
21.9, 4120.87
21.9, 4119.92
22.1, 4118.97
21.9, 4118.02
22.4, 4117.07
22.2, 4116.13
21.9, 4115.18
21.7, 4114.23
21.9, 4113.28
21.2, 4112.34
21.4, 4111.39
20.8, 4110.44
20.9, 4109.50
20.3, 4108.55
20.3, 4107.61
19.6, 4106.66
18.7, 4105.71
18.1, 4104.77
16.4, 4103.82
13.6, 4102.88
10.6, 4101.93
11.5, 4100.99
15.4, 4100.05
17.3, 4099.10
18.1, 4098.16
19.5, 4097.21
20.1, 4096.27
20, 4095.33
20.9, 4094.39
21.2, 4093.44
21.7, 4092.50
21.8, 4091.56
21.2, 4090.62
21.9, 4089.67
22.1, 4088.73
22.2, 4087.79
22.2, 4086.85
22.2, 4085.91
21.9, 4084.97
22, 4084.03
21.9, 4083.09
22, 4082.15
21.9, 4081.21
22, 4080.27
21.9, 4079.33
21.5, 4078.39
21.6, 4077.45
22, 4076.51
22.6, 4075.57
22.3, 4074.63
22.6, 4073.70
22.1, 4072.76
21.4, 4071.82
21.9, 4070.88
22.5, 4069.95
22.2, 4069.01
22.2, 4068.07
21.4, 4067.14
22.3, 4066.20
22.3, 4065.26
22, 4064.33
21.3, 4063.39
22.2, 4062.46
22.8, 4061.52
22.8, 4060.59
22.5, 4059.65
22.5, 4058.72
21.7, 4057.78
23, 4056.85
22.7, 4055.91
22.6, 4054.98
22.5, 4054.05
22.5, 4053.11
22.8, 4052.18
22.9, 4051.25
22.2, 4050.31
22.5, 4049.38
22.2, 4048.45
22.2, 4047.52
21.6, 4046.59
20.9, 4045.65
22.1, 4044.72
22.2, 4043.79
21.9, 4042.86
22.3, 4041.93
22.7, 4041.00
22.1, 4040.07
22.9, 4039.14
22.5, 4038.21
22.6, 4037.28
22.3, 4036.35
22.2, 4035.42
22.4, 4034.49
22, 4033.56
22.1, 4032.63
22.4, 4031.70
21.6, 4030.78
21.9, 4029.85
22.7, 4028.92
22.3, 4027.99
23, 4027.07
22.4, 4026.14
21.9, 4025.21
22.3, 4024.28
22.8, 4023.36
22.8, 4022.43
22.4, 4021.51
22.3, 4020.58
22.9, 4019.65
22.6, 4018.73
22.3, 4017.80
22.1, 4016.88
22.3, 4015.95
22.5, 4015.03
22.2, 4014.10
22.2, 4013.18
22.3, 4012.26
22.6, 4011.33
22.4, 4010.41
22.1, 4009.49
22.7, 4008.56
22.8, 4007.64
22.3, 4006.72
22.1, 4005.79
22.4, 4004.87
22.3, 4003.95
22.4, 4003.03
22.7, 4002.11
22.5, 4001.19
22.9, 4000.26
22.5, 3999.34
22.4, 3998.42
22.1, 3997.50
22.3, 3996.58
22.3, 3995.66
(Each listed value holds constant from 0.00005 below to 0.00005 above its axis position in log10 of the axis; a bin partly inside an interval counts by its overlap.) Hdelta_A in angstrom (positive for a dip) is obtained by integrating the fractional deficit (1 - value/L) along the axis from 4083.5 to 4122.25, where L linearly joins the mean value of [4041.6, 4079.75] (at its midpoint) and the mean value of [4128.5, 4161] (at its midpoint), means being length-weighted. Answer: 3.6 angstrom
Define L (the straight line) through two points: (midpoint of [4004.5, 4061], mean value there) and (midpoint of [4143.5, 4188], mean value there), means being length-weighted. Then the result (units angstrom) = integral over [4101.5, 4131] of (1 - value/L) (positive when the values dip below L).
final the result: 2.0 angstrom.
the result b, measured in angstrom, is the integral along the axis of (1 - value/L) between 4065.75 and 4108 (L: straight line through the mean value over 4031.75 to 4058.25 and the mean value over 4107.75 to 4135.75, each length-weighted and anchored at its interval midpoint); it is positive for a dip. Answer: 3.2 angstrom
